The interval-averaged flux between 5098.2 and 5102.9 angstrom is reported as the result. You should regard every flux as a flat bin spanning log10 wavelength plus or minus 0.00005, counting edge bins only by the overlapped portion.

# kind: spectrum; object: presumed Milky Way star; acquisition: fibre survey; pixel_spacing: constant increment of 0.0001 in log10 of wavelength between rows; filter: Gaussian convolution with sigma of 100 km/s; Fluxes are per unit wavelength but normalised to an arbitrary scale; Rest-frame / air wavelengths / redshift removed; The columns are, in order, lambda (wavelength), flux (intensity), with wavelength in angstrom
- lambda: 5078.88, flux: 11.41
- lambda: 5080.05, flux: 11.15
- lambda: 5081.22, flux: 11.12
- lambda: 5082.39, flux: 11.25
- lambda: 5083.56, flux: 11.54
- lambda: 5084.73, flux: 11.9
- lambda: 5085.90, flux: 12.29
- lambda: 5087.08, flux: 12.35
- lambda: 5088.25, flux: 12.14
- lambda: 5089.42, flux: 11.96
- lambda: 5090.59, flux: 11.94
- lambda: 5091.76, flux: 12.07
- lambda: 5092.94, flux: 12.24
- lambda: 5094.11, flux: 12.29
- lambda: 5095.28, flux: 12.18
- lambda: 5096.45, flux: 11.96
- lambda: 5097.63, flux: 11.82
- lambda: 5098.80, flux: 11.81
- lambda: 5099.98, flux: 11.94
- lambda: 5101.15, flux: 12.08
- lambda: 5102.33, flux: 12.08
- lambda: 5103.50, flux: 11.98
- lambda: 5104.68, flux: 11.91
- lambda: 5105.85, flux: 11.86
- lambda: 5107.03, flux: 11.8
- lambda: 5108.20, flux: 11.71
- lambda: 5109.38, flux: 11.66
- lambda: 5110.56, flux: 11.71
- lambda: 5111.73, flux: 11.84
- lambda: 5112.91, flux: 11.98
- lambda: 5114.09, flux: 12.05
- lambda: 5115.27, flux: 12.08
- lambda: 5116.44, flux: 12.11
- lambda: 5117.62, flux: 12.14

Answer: 12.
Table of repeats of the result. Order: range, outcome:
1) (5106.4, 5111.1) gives 11.7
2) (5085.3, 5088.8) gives 12.2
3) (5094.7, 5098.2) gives 12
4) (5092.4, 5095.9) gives 12.3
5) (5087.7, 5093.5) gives 12.1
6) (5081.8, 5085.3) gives 11.6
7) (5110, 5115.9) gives 11.9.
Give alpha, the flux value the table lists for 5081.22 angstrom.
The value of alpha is 11.12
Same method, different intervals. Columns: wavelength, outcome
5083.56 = 11.54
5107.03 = 11.8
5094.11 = 12.29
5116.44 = 12.11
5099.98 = 11.94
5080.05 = 11.15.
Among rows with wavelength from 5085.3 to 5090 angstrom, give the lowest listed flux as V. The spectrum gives 11.96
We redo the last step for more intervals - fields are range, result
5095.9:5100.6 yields 11.81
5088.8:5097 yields 11.94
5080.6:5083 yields 11.12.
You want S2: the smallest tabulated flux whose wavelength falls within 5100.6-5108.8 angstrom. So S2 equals 11.71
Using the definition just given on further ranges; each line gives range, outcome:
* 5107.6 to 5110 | 11.66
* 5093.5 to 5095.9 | 12.18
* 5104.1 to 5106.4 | 11.86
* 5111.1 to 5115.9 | 11.84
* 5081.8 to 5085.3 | 11.25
